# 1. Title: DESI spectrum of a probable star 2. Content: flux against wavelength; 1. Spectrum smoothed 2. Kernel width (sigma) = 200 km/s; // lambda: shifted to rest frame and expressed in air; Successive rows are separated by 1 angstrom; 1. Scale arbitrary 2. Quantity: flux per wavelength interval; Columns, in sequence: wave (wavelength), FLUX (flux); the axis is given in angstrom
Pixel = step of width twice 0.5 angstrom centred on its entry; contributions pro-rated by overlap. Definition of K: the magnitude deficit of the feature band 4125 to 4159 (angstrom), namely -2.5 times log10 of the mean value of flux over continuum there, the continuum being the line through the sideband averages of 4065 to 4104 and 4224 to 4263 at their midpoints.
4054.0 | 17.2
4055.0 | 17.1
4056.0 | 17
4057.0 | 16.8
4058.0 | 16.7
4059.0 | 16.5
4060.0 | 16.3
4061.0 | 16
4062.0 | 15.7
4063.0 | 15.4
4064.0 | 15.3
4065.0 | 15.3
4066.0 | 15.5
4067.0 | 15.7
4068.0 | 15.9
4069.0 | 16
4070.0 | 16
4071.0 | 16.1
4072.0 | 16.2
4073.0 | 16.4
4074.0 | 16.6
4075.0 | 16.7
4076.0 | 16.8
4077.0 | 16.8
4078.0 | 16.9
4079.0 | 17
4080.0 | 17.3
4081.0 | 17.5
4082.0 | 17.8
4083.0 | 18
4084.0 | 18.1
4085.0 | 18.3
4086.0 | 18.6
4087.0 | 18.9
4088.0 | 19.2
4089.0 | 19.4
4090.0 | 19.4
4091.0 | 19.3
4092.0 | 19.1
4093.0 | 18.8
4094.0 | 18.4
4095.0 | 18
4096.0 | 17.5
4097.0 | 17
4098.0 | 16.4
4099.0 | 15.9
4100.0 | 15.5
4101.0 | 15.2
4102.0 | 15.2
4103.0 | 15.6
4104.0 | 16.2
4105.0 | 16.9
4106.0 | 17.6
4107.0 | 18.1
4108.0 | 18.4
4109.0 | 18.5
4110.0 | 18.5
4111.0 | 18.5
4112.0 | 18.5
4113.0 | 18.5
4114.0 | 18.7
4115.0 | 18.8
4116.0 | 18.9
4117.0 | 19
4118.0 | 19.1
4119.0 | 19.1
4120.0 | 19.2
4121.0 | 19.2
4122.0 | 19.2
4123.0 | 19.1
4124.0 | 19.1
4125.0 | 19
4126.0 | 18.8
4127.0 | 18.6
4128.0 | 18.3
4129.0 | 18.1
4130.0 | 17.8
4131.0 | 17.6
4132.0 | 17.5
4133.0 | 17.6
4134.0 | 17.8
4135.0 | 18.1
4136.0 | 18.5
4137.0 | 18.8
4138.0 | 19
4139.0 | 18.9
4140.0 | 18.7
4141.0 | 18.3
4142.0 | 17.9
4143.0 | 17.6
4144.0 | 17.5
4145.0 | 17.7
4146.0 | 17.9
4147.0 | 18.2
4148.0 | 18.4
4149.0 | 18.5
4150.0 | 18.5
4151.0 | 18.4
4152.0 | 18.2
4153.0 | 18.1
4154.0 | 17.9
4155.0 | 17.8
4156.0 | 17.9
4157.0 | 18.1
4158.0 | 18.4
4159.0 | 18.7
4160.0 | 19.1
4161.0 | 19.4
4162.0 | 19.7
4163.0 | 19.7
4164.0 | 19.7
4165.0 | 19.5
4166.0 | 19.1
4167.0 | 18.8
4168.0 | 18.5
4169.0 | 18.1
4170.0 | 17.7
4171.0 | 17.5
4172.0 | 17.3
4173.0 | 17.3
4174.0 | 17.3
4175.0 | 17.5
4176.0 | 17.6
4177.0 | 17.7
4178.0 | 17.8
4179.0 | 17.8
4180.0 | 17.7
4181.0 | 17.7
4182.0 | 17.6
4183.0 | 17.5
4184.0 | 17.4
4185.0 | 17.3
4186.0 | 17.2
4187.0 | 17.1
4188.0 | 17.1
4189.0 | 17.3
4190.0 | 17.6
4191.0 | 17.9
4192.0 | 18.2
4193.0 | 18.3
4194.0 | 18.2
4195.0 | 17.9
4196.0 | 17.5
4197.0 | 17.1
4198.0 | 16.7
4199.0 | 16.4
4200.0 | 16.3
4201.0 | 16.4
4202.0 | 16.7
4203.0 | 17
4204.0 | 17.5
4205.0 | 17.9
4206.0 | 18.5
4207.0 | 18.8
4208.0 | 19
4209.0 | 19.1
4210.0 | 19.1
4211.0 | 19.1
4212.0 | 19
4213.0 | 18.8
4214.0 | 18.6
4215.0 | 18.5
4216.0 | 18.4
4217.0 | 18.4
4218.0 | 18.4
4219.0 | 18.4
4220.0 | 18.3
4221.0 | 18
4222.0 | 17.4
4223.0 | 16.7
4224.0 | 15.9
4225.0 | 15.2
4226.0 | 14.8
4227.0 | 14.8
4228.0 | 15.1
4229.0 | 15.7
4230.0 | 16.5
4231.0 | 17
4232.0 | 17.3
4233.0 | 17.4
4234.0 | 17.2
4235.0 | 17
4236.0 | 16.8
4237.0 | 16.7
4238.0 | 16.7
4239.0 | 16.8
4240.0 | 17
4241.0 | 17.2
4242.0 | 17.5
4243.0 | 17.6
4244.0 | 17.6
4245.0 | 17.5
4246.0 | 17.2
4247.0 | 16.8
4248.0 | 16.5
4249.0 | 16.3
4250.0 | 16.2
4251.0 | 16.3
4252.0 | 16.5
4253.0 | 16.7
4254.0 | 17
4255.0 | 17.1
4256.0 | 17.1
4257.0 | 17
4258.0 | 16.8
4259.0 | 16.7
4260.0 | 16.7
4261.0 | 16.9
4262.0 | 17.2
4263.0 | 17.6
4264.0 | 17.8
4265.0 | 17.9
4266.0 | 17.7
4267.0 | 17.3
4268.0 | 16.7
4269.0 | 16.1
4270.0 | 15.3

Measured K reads -0.07 mag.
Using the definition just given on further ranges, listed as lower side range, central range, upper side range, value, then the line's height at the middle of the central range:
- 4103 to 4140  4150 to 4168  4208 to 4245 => -0.04 mag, 18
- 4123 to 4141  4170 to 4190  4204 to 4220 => 0.06 mag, 18.5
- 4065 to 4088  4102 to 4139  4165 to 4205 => -0.07 mag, 17.2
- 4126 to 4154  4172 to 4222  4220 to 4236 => -0.05 mag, 17.1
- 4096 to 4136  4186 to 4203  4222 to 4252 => -0.01 mag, 17.1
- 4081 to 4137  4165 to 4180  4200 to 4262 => -0.02 mag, 17.7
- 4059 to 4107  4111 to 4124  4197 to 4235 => -0.11 mag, 17.1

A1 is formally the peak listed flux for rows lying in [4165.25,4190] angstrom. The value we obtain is 19.1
